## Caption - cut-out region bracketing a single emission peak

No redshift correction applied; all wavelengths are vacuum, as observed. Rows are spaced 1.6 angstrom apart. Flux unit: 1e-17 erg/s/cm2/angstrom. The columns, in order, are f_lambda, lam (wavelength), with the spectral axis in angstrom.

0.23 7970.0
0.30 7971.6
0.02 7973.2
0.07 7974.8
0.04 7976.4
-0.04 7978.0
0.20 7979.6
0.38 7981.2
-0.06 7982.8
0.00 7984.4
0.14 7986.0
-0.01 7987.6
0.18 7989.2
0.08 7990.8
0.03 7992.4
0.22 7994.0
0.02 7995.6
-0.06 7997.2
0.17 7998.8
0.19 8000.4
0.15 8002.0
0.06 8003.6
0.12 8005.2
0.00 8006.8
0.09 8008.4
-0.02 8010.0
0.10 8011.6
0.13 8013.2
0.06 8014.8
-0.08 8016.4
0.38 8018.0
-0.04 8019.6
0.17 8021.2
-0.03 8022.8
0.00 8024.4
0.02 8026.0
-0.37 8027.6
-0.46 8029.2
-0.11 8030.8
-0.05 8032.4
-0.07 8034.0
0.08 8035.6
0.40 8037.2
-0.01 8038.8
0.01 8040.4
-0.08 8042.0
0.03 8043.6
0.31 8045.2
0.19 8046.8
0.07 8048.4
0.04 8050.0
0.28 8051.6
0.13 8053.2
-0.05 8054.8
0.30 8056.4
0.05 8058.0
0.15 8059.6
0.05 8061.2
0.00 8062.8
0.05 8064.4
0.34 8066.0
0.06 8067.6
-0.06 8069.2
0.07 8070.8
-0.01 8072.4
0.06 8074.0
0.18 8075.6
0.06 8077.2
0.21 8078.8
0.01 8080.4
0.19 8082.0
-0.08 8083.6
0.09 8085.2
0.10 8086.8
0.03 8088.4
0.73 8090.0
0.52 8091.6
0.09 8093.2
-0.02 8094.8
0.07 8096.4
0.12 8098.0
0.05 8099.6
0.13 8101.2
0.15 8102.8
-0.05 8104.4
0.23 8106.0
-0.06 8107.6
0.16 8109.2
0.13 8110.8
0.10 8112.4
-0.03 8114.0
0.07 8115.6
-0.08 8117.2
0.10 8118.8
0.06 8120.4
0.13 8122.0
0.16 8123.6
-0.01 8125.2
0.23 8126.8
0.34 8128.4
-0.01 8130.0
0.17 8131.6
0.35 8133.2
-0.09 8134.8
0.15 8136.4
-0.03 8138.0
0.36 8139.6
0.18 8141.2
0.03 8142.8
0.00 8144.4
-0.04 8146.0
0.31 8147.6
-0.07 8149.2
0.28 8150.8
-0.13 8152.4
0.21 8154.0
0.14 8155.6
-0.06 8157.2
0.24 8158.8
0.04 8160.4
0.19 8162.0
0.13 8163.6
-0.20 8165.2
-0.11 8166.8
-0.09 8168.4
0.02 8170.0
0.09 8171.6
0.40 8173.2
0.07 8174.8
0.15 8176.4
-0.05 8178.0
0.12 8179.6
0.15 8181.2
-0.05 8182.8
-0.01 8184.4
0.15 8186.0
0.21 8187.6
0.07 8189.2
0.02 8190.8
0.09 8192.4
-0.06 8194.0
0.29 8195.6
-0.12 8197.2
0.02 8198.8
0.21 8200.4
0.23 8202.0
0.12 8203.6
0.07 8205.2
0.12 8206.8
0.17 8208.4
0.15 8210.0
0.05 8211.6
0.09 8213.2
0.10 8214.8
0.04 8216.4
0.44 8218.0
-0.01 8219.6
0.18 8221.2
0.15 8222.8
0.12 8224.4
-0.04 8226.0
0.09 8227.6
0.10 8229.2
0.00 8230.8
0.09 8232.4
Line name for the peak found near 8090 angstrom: H-gamma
